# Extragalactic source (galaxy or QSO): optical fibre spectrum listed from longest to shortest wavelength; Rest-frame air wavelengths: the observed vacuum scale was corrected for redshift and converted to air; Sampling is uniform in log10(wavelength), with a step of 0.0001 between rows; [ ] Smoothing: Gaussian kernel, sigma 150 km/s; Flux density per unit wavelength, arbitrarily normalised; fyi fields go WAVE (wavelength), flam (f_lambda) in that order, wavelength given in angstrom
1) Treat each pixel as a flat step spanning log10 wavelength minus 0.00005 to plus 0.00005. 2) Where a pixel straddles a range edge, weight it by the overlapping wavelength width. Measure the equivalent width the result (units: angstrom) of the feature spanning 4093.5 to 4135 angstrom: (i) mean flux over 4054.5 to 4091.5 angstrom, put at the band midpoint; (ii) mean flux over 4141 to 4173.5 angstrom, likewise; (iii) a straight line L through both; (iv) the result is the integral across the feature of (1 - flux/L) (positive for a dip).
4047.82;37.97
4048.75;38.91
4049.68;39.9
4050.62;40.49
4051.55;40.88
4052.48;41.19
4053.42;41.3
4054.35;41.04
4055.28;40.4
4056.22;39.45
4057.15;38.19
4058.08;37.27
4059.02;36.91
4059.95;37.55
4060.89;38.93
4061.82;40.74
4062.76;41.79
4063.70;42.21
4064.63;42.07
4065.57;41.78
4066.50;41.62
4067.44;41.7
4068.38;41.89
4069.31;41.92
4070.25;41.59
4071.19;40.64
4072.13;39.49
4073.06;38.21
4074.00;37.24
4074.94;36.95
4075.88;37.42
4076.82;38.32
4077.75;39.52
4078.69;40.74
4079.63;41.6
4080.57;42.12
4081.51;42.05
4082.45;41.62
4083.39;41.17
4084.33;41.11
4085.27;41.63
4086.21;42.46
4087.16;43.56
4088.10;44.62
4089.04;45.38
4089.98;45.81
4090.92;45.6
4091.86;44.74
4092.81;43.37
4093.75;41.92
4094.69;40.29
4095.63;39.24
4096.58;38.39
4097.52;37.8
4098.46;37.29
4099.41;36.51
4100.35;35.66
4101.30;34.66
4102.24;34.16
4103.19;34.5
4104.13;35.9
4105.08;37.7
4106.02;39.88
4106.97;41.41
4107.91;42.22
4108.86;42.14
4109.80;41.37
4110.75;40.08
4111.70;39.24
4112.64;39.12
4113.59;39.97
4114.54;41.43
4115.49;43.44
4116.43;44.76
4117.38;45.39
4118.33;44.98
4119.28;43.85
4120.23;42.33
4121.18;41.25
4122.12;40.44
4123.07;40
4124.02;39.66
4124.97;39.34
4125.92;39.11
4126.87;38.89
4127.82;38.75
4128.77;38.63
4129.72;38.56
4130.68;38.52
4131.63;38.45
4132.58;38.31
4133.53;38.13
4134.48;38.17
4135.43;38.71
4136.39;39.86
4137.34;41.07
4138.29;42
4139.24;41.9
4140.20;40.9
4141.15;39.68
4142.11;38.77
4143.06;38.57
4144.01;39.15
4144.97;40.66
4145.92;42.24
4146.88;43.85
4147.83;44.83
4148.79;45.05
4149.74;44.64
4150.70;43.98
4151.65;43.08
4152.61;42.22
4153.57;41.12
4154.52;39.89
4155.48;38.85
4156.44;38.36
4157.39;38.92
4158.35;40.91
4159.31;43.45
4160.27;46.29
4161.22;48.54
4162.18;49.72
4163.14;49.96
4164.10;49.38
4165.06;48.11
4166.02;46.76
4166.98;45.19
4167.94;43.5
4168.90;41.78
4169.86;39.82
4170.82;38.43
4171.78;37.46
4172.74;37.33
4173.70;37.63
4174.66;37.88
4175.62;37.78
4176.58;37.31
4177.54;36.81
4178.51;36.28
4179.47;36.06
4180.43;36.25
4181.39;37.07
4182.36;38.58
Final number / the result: 2.2 angstrom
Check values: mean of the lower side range 40.9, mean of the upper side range 42.6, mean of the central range 39.6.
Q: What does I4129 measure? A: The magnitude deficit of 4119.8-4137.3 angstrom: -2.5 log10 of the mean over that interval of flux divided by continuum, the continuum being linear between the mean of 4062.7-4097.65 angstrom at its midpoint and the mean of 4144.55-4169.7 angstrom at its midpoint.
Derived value 0.09 mag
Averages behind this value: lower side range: 41.3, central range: 39.3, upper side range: 43.9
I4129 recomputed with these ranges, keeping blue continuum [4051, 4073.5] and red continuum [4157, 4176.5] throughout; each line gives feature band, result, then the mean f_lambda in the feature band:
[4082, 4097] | -0.04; 42.6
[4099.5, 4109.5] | 0.10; 37.9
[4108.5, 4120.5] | -0.01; 42.2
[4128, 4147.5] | 0.06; 39.8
